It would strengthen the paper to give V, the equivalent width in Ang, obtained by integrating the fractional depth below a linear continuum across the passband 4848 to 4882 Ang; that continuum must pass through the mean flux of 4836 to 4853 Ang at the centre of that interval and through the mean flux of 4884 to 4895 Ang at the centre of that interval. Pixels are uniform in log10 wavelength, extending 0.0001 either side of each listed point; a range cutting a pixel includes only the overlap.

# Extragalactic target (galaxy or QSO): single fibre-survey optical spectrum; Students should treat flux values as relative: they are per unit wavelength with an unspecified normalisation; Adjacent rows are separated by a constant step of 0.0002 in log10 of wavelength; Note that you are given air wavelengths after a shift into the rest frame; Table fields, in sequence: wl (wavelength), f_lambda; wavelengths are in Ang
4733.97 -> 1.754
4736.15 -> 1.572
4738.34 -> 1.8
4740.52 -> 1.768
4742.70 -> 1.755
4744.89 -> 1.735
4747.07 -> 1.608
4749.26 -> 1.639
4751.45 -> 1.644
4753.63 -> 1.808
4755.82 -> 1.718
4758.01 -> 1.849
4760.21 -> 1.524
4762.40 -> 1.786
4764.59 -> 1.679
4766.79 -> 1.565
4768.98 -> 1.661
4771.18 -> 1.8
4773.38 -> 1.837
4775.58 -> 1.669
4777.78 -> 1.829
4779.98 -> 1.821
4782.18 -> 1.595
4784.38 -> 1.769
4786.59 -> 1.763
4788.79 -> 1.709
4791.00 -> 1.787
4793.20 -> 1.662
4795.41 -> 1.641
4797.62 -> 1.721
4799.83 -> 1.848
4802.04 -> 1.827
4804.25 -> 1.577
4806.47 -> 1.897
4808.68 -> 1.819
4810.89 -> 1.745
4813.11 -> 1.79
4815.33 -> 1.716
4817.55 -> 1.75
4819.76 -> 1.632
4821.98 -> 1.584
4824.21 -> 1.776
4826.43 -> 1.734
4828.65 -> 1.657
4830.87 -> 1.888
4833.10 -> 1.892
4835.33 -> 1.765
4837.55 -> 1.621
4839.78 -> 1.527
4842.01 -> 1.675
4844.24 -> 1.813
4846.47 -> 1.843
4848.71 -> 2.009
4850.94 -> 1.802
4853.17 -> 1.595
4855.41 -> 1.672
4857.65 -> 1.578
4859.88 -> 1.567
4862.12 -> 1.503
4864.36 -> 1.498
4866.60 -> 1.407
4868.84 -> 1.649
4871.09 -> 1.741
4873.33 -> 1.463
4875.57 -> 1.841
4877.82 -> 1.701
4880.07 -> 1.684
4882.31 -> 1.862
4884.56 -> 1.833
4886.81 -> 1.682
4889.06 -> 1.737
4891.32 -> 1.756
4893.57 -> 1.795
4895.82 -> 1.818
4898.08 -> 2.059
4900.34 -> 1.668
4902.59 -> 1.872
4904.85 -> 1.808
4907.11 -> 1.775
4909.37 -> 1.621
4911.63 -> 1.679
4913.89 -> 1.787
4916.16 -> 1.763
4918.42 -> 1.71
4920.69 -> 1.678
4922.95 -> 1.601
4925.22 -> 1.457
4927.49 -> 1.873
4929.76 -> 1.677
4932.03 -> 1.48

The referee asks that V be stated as 2.0 Ang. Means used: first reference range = 1.75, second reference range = 1.76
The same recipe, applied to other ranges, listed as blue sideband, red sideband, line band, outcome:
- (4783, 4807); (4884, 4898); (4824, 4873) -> 2.2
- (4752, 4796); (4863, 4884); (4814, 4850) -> -1.3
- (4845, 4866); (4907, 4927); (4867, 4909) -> -2.1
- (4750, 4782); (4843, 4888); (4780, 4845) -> -1.0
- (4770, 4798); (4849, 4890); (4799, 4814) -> -0.6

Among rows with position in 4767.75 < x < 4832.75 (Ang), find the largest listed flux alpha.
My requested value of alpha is 1.897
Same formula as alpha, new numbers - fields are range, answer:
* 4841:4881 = 2.009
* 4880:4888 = 1.862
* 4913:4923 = 1.787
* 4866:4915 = 2.059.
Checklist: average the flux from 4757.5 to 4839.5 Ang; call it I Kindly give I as 1.73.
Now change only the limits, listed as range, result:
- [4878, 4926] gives 1.75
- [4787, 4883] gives 1.71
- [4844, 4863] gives 1.71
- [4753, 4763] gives 1.73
